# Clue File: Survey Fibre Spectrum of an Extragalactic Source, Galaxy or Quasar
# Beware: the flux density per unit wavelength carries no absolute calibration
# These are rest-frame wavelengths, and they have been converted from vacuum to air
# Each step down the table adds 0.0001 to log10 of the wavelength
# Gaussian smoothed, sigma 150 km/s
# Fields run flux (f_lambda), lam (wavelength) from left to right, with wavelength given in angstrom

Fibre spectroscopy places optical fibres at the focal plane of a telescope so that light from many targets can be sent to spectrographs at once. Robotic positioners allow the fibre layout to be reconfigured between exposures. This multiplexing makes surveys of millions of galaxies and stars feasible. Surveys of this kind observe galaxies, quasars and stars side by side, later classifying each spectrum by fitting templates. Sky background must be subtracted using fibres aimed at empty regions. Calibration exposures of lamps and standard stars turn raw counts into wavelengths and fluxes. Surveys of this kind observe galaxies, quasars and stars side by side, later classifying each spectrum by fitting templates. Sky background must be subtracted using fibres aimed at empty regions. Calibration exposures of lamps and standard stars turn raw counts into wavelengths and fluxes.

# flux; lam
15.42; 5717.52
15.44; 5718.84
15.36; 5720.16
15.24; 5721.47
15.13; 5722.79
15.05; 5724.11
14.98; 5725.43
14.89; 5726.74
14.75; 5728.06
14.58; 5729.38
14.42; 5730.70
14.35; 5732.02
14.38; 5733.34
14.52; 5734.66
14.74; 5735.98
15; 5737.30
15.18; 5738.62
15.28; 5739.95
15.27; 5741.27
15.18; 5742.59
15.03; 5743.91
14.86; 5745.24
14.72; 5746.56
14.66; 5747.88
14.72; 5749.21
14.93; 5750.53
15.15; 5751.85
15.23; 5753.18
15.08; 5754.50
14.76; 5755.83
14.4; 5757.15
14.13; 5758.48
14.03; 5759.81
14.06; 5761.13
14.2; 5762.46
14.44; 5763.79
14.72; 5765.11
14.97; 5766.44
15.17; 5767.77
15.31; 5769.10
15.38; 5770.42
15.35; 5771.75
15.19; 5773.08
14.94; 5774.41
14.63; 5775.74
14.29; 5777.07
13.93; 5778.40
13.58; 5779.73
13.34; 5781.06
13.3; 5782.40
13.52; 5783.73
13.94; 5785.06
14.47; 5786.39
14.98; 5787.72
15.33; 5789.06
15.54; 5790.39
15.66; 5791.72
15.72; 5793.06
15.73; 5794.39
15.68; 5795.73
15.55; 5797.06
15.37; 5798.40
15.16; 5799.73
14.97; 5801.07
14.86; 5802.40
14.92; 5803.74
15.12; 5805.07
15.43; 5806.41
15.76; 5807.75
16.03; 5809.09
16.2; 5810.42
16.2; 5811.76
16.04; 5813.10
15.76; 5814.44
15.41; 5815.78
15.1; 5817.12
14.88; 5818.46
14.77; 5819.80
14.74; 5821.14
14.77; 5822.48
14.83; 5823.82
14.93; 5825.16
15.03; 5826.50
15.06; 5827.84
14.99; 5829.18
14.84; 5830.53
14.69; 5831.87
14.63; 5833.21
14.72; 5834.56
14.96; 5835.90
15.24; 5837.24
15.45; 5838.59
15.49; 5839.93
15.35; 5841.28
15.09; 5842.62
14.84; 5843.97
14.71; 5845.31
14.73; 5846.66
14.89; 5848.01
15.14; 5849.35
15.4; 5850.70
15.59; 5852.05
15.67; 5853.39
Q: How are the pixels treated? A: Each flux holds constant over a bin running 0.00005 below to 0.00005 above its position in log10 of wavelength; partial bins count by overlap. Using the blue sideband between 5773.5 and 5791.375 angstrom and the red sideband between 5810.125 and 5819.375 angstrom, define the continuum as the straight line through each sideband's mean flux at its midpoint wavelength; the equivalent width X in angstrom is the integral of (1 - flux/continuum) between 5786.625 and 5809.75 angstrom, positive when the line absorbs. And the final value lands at -0.7 angstrom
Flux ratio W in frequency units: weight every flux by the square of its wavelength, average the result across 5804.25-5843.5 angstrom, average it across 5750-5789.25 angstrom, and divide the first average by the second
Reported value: 1.07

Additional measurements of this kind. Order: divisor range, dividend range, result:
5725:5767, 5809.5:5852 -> 1.06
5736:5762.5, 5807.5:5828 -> 1.06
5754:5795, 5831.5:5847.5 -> 1.05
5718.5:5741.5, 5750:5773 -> 1.00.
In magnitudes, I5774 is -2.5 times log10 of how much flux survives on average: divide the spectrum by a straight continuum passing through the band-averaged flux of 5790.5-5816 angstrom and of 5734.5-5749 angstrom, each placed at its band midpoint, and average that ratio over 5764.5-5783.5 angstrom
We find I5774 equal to 0.05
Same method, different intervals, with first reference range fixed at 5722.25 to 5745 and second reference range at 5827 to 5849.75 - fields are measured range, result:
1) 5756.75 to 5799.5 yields 0.01 mag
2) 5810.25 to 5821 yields -0.04 mag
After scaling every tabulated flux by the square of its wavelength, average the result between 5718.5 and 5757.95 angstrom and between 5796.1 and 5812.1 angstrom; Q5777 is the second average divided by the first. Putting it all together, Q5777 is 1.1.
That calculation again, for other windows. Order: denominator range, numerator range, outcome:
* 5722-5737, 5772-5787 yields 0.98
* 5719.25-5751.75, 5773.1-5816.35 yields 1.03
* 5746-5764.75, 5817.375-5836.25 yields 1.04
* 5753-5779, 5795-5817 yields 1.07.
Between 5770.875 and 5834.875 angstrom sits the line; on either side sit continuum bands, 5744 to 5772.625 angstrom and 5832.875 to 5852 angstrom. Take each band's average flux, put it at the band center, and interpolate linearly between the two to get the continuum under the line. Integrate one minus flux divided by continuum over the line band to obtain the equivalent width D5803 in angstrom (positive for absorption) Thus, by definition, -0.3 angstrom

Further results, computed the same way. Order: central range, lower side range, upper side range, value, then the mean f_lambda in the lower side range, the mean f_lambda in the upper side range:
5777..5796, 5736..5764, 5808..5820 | 0.8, 14.8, 15.6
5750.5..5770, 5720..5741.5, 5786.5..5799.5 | 0.6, 14.9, 15.4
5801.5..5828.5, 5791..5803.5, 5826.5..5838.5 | -0.2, 15.4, 14.9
